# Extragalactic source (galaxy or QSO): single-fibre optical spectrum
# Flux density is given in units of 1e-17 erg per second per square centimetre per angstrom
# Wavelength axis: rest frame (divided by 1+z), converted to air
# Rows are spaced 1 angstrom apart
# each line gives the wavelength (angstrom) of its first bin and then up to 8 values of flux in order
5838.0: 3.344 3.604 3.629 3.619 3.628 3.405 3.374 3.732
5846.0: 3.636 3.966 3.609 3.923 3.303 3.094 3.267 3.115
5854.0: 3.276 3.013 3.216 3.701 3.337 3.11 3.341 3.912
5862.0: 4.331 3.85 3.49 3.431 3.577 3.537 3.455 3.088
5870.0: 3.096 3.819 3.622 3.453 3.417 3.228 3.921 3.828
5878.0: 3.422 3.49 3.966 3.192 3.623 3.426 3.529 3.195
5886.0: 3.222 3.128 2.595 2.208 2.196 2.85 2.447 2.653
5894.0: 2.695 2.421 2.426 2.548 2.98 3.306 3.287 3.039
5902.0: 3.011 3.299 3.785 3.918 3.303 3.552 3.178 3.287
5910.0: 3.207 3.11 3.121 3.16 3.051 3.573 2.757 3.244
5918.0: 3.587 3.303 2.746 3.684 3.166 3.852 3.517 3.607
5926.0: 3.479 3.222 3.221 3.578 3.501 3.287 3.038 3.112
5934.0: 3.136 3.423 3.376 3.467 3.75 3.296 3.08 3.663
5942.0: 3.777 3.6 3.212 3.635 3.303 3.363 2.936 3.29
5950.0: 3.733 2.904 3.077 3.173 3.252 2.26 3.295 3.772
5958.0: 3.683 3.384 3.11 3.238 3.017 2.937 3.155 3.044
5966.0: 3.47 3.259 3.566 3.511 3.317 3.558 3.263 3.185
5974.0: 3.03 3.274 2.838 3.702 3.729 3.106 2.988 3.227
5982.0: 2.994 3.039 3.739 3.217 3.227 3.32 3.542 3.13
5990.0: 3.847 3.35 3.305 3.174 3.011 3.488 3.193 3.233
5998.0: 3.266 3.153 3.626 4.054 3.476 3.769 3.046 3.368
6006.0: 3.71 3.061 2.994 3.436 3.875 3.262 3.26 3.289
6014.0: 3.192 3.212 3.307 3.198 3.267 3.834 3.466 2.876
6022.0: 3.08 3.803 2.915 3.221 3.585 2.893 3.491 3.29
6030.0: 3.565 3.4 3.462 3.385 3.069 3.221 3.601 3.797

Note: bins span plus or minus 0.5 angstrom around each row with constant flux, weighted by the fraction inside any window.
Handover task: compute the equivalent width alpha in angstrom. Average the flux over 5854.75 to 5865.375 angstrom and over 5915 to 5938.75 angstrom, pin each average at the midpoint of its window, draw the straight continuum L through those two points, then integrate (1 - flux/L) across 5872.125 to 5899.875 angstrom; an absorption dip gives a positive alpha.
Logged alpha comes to 3.0 angstrom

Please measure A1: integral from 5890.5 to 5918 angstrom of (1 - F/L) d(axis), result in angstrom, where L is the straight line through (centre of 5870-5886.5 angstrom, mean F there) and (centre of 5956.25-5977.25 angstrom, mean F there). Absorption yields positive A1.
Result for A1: 2.8 angstrom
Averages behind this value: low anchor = 3.51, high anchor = 3.3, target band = 3.09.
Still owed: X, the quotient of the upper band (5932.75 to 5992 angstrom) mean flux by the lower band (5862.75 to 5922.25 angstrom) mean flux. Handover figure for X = 1.0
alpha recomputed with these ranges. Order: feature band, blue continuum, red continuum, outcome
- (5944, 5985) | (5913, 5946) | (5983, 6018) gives 1.28 angstrom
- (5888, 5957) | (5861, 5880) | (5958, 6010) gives 5.13 angstrom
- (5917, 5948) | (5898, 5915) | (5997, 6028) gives -0.81 angstrom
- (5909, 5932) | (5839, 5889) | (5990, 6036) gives 0.72 angstrom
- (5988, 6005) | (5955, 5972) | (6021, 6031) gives -0.46 angstrom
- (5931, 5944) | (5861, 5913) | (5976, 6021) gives -0.34 angstrom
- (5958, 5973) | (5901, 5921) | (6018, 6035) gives 0.08 angstrom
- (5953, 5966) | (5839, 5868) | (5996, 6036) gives 0.83 angstrom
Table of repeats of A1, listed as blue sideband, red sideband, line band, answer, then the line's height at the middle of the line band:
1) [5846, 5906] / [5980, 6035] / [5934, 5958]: -0.1 angstrom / 3.31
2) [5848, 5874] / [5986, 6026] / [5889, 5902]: 2.7 angstrom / 3.43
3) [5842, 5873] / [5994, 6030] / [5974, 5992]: 0.4 angstrom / 3.37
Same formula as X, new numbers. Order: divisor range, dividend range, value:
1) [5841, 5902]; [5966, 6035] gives 1.01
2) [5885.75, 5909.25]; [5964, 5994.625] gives 1.11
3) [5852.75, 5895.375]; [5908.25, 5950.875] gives 1.01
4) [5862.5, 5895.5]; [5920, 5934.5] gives 1.04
